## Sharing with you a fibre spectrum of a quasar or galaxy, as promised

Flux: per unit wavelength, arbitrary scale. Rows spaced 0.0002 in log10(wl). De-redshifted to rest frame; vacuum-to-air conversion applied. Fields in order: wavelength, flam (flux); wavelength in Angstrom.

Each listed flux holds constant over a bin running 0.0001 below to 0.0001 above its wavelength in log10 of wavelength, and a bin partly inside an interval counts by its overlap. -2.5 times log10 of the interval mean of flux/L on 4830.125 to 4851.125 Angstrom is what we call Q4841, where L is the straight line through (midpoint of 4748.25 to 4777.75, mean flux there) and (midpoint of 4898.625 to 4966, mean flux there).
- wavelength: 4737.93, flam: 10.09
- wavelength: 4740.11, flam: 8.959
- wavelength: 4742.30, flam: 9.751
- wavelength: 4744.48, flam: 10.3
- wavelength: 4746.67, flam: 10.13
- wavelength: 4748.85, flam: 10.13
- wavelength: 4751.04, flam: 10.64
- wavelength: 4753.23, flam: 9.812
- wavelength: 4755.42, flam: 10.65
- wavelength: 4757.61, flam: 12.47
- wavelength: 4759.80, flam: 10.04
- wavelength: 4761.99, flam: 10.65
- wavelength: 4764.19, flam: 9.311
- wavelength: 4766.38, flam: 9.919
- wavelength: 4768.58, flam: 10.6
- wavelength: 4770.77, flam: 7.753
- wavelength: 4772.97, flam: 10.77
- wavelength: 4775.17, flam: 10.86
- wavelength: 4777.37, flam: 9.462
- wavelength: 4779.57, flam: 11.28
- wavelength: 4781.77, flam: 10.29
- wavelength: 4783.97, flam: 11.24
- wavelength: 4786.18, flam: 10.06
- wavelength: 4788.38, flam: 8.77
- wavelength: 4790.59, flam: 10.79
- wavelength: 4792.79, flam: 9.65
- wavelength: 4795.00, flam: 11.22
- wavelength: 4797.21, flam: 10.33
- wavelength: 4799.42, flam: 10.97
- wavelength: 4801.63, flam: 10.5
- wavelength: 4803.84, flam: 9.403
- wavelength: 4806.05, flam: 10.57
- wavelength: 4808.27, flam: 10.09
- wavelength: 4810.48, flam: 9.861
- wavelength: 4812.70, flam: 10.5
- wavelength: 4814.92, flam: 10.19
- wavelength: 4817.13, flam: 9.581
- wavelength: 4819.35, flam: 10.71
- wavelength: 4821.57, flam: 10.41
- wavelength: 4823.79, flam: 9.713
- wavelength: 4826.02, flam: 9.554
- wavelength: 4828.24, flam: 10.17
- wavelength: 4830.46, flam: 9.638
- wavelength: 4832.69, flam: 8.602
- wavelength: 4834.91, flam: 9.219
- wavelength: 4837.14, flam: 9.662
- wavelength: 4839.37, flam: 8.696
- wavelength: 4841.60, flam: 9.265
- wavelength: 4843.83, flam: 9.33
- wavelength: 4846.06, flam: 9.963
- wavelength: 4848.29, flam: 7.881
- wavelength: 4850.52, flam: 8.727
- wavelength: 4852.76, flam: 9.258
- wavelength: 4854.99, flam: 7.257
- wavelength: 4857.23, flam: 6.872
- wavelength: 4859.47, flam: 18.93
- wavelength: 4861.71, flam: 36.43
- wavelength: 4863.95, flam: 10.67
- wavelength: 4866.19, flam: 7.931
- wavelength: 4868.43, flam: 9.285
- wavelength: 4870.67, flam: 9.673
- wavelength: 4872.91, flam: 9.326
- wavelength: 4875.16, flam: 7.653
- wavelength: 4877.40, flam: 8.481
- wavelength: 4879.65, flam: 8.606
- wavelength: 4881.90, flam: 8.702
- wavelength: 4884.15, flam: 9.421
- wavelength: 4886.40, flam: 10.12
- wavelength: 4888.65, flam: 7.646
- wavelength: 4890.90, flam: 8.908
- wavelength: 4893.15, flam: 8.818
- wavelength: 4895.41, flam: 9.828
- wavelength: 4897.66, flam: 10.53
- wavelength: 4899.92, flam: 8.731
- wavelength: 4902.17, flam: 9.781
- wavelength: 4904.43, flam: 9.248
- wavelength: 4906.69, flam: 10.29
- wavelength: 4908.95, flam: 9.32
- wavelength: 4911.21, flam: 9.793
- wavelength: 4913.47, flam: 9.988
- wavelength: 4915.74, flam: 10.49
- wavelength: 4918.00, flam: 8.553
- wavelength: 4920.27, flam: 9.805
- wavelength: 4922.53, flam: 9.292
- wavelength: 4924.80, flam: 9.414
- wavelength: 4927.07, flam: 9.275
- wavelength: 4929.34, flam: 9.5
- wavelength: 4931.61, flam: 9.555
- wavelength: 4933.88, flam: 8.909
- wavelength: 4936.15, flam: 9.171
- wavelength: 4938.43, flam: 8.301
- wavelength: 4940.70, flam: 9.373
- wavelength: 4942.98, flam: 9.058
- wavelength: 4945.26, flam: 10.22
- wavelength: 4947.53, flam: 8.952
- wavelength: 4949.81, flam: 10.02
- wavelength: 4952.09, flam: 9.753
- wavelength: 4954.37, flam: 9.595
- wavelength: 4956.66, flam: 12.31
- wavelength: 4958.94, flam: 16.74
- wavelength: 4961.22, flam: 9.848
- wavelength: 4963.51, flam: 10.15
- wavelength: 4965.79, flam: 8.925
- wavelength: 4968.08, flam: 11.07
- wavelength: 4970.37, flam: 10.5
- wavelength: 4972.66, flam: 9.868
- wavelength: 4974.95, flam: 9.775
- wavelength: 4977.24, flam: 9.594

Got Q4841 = 0.11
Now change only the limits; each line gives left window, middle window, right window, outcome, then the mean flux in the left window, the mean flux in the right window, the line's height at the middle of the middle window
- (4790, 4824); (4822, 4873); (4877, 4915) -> -0.09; 10.3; 9.33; 9.85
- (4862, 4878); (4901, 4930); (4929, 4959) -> 0.06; 10.4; 9.88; 10.1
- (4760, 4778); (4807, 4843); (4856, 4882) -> 0.14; 9.93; 12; 11.1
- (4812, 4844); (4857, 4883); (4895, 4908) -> -0.23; 9.68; 9.73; 9.71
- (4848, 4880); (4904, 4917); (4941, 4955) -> 0.05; 11.3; 9.59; 10.3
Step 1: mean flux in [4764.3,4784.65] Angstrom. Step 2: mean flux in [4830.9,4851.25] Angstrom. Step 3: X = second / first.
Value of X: 0.9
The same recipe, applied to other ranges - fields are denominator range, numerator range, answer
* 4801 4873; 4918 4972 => 0.94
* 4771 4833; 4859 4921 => 1.03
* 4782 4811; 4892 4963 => 0.96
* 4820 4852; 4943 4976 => 1.12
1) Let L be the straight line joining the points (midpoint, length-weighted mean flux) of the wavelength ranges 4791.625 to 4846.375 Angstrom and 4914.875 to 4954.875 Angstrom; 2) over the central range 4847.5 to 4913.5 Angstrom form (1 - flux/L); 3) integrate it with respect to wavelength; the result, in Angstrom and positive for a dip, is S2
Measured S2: -4.39 Angstrom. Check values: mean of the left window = 9.91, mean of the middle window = 10.3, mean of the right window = 9.39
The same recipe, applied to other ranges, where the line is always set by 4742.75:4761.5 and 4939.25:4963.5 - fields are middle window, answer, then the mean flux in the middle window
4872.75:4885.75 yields 2.2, 8.7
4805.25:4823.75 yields 0.5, 10.2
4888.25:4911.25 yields 2.5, 9.39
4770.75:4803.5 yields 0.6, 10.3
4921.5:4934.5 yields 1.5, 9.34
